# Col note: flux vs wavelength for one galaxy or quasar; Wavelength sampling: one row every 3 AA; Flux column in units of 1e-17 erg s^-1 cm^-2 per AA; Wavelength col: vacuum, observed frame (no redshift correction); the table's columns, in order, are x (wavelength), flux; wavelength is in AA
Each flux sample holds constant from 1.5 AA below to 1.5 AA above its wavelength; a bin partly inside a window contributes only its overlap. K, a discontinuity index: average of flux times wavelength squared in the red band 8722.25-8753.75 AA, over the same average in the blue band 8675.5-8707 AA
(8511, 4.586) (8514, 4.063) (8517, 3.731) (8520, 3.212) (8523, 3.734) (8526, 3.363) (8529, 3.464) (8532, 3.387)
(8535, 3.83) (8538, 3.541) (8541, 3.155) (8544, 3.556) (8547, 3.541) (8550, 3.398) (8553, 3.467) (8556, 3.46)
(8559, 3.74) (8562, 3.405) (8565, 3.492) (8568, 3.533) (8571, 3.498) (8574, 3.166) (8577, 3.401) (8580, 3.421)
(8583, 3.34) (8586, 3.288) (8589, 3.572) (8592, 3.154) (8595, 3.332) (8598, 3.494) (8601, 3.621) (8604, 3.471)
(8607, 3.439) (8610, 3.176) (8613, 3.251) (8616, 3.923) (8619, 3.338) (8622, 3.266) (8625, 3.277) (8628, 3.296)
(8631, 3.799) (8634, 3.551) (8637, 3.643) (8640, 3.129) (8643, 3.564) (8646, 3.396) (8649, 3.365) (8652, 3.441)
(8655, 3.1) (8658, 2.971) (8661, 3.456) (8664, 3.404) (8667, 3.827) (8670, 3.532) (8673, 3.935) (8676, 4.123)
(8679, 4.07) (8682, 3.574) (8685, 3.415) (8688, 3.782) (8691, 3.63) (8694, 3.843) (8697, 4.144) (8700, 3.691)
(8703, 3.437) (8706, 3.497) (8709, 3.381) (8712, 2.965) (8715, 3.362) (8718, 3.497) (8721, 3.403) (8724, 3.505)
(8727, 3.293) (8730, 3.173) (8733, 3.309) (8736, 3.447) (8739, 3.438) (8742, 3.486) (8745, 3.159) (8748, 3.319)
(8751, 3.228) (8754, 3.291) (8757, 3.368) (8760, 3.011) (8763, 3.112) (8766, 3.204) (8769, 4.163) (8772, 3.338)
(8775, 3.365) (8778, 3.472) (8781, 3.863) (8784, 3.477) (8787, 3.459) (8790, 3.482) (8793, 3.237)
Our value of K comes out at 0.90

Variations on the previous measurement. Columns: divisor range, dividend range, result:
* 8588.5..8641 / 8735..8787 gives 1.02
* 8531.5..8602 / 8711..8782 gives 1.02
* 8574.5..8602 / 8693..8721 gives 1.07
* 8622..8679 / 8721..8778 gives 0.98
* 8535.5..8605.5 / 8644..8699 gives 1.07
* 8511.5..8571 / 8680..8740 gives 1.02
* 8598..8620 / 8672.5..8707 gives 1.11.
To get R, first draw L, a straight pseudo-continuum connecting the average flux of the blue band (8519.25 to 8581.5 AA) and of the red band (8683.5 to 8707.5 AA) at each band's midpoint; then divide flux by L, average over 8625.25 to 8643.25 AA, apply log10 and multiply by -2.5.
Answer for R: 0.035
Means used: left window 3.47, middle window 3.48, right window 3.68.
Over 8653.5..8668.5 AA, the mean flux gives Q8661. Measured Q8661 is 3.35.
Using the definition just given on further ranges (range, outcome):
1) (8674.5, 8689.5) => 3.79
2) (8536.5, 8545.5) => 3.42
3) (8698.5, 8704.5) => 3.56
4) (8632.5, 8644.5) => 3.47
